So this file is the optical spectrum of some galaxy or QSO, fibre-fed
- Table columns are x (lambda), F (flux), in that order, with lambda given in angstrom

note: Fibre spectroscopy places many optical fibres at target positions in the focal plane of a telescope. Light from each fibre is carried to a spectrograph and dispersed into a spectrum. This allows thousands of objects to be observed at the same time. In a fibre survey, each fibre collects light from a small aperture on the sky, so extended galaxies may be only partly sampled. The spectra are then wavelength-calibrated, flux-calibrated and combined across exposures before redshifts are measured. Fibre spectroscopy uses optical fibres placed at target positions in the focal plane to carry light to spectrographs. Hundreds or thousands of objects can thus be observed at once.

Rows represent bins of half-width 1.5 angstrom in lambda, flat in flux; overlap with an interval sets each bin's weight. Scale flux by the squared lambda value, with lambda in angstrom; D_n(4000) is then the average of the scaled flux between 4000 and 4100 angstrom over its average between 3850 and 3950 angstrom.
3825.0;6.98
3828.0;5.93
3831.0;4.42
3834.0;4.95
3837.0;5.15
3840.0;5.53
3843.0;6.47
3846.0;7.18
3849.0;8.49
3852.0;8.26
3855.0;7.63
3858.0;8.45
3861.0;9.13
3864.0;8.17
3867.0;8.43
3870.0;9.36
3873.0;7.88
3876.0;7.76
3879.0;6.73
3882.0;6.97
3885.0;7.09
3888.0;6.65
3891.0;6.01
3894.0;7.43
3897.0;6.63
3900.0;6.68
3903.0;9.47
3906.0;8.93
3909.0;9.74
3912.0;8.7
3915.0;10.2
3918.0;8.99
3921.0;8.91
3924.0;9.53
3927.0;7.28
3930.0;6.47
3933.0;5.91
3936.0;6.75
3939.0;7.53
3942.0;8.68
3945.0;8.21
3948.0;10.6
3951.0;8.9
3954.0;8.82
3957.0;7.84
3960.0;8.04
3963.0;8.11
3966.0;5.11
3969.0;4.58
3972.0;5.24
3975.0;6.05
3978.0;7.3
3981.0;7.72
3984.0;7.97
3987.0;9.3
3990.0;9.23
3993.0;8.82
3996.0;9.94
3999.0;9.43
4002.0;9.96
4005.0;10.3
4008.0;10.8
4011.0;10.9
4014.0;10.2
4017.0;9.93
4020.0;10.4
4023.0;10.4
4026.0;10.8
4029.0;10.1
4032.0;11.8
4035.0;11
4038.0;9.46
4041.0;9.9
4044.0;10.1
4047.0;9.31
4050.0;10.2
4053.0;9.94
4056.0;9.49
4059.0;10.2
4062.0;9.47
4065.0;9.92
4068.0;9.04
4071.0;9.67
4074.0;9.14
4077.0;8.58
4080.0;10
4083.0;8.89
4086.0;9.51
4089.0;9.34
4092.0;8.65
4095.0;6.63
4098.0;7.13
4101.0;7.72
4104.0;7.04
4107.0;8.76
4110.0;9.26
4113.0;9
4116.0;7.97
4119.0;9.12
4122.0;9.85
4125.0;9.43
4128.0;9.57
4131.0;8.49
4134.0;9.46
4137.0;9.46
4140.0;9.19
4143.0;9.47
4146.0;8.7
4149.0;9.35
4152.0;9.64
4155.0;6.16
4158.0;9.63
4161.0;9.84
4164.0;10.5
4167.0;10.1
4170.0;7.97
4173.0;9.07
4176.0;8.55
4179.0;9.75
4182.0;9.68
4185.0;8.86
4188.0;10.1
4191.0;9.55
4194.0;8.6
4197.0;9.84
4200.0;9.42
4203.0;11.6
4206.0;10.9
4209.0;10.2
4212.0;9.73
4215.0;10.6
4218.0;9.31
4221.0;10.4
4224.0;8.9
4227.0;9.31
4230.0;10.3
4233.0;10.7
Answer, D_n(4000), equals 1.30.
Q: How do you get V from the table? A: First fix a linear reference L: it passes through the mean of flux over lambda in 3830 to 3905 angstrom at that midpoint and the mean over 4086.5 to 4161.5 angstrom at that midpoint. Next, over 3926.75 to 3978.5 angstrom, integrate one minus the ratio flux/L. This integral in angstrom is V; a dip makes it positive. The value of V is 3.0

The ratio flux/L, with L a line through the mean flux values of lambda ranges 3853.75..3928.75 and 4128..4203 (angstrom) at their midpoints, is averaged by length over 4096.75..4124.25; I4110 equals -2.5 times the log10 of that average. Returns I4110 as 0.072 mag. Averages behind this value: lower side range 8.11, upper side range 9.28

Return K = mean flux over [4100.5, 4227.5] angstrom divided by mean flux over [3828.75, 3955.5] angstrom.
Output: 1.2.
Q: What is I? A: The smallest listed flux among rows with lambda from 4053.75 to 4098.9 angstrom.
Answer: 6.63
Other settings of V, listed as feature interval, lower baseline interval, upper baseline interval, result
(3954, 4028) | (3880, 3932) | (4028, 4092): 2.3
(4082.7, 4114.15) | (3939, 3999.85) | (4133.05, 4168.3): 2.0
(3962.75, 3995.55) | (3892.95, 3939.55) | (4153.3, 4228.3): 4.5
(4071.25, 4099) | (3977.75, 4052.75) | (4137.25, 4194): 2.4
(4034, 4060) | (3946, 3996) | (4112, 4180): -4.8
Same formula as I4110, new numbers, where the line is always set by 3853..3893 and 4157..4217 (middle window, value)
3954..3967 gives 0.10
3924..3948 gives 0.07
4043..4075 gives -0.09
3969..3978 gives 0.41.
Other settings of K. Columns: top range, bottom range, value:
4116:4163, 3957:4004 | 1.17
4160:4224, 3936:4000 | 1.23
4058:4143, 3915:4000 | 1.13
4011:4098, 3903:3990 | 1.22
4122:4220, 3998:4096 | 0.96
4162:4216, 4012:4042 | 0.93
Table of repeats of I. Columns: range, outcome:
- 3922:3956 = 5.91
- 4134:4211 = 6.16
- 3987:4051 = 8.82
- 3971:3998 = 5.24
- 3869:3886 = 6.73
